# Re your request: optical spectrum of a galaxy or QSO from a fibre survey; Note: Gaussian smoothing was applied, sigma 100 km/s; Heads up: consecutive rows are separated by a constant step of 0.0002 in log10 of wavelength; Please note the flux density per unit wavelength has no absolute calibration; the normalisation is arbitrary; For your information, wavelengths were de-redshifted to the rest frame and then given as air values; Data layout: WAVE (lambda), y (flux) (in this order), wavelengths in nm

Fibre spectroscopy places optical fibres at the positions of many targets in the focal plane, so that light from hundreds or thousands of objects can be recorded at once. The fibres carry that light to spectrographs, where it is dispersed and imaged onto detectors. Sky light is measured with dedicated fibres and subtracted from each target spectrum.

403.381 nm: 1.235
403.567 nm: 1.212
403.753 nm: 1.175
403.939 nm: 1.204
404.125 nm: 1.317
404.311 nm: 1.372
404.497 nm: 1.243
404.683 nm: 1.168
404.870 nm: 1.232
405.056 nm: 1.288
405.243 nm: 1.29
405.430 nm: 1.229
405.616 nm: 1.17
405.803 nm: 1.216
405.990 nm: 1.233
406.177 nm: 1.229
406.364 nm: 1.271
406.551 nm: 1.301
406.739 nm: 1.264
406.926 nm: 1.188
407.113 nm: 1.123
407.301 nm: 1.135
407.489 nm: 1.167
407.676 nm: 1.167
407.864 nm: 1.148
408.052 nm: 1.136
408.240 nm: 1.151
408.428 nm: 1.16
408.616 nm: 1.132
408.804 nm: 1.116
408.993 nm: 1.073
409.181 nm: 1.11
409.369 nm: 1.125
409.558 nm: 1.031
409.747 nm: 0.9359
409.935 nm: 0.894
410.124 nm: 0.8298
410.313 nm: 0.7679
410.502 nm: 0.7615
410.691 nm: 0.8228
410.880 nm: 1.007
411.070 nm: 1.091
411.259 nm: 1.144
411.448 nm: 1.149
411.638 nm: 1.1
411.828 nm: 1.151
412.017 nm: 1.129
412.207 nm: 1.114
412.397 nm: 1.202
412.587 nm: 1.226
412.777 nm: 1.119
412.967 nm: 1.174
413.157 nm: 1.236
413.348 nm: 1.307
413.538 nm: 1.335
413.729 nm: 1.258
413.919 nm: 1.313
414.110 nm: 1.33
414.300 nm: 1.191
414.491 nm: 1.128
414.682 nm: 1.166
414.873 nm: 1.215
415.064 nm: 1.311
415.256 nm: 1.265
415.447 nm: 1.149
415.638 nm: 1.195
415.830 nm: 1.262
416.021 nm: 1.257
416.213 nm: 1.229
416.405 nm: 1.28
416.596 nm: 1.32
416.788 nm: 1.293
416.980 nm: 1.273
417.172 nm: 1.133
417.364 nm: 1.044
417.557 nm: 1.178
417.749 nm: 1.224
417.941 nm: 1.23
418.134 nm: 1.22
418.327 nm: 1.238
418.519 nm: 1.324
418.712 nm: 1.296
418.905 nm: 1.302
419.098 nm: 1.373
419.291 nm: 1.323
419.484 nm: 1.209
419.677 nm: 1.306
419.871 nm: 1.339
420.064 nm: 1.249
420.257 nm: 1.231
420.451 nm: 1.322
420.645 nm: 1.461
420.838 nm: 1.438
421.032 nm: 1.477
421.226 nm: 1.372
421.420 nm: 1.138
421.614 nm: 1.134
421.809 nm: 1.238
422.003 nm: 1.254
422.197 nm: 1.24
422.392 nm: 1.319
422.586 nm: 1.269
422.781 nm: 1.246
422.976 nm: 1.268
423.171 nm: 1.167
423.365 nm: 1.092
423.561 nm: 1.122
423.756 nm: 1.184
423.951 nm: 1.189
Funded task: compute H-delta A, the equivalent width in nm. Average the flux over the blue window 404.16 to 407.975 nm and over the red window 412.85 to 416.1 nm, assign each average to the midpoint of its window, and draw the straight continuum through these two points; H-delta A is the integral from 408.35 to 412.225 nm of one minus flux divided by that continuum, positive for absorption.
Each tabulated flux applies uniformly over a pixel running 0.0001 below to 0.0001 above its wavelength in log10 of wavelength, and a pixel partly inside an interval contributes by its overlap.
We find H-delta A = 0.64 nm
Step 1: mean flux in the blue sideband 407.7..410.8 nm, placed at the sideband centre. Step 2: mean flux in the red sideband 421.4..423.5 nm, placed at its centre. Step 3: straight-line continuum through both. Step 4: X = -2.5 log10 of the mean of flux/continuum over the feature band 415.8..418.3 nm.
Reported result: -0.08 mag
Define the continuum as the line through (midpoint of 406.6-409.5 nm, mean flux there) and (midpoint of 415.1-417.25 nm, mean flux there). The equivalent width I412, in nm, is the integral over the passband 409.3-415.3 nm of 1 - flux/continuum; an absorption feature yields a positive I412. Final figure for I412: 0.40 nm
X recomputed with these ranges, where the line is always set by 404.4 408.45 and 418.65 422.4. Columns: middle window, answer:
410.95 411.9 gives 0.11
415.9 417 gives 0.00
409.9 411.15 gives 0.37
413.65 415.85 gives 0.03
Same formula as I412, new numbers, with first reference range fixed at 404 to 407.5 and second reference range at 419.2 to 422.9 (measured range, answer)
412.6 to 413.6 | 0.03 nm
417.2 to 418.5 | 0.09 nm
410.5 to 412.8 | 0.31 nm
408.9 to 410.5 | 0.37 nm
